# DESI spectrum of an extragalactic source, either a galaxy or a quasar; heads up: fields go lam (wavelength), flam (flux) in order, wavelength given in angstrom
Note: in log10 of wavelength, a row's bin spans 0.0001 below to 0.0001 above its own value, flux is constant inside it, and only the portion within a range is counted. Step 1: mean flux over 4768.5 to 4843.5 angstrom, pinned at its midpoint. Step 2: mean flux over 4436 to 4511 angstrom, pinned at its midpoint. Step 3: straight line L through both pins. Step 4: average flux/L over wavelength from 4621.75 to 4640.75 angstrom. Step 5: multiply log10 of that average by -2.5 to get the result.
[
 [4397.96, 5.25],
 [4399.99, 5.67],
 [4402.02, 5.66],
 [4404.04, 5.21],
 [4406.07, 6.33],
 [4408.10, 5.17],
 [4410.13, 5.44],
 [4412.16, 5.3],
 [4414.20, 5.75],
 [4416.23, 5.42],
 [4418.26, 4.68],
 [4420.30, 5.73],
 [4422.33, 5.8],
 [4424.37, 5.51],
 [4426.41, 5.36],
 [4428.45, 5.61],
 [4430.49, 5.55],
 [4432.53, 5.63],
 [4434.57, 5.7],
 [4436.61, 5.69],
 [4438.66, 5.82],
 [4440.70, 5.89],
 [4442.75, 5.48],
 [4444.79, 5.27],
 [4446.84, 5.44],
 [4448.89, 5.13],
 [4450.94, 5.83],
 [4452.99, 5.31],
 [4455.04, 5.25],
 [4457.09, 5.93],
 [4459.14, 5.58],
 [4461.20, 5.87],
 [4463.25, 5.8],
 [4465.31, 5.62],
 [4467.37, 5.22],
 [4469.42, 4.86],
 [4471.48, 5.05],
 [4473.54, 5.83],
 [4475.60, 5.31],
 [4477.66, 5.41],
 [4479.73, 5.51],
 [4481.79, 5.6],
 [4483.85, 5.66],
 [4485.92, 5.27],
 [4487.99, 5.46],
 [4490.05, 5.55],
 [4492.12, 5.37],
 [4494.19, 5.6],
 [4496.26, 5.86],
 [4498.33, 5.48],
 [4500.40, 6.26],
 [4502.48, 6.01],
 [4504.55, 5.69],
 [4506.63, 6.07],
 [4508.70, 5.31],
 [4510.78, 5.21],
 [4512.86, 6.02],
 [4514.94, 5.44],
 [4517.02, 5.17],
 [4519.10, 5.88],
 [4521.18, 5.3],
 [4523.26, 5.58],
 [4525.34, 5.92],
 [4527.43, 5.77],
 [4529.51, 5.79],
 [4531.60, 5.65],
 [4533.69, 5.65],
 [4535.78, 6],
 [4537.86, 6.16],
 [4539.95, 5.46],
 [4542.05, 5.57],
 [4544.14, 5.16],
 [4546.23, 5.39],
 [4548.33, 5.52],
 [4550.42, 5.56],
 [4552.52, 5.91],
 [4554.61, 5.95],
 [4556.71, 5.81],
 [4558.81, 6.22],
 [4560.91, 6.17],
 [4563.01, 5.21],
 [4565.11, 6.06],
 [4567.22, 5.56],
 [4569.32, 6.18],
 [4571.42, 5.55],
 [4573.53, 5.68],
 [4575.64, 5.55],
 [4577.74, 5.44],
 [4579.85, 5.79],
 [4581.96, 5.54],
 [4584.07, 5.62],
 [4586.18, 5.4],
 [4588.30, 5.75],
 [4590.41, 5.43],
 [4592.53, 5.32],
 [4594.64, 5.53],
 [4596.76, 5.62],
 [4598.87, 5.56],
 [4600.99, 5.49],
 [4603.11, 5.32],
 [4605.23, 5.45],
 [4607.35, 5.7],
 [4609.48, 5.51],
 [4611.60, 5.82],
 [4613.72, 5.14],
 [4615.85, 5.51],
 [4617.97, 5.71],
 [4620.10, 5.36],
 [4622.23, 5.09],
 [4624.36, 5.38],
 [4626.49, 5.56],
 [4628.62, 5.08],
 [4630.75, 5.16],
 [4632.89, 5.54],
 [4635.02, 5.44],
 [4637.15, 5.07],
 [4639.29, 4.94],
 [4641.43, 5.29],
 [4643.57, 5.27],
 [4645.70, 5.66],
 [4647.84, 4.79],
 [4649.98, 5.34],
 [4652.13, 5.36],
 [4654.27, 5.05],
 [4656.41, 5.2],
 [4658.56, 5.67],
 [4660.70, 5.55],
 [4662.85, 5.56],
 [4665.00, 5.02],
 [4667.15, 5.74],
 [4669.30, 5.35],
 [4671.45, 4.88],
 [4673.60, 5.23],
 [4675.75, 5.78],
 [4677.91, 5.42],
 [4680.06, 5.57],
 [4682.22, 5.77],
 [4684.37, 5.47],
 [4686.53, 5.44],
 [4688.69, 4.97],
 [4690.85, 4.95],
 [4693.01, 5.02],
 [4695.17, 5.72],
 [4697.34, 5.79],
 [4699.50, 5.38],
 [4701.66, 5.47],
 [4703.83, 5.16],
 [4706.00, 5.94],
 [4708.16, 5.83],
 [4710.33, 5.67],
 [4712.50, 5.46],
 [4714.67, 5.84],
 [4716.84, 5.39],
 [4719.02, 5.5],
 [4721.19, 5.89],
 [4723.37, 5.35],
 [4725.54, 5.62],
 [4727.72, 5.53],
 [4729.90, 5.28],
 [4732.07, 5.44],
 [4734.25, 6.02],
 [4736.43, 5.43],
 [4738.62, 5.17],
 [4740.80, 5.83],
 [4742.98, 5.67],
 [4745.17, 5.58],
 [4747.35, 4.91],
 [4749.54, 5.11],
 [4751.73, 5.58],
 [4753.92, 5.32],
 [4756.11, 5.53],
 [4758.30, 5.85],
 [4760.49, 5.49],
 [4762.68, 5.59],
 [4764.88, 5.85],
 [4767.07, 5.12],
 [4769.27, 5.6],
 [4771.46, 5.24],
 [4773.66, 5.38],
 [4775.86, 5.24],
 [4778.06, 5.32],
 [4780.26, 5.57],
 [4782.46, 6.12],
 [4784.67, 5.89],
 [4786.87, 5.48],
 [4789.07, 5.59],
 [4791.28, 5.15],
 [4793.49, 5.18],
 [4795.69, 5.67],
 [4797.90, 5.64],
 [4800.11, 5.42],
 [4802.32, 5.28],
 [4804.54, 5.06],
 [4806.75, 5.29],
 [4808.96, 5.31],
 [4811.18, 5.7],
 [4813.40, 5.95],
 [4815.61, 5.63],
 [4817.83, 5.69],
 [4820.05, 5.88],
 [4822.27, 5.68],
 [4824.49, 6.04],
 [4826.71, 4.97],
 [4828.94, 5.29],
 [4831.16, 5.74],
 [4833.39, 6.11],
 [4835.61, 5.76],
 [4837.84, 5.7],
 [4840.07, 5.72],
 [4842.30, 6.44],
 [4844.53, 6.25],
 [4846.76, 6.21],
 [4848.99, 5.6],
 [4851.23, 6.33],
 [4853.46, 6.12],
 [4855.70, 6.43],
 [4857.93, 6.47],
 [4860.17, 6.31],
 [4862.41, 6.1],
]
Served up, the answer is 0.063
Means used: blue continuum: 5.56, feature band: 5.26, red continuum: 5.58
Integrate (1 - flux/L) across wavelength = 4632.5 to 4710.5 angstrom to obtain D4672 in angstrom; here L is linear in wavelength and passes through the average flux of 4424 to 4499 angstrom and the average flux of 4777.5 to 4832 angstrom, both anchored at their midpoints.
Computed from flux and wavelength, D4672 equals 2.2 angstrom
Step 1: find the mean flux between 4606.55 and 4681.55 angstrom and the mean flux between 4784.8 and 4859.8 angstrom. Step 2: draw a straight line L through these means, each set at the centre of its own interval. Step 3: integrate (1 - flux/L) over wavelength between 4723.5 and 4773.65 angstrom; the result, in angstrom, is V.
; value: 0.85 angstrom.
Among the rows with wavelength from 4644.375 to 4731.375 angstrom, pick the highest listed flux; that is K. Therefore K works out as 5.94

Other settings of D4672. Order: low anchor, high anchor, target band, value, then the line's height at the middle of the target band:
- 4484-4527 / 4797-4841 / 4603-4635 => 1.1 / 5.61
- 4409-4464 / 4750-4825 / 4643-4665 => 0.8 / 5.54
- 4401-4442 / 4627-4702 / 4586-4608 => -0.4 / 5.4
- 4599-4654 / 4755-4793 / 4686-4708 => 0.1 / 5.44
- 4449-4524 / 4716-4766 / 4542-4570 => -1.0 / 5.55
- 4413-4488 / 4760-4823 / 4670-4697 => 0.7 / 5.51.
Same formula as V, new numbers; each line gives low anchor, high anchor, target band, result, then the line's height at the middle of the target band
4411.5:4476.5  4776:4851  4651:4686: 1.1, 5.59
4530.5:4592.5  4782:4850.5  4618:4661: 2.9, 5.67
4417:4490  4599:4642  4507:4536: -0.9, 5.45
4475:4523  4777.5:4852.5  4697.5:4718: 0.2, 5.64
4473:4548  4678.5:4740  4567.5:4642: 1.2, 5.56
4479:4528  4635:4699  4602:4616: -0.1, 5.44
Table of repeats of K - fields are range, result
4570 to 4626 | 5.82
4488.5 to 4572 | 6.26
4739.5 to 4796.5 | 6.12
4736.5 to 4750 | 5.83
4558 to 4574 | 6.22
